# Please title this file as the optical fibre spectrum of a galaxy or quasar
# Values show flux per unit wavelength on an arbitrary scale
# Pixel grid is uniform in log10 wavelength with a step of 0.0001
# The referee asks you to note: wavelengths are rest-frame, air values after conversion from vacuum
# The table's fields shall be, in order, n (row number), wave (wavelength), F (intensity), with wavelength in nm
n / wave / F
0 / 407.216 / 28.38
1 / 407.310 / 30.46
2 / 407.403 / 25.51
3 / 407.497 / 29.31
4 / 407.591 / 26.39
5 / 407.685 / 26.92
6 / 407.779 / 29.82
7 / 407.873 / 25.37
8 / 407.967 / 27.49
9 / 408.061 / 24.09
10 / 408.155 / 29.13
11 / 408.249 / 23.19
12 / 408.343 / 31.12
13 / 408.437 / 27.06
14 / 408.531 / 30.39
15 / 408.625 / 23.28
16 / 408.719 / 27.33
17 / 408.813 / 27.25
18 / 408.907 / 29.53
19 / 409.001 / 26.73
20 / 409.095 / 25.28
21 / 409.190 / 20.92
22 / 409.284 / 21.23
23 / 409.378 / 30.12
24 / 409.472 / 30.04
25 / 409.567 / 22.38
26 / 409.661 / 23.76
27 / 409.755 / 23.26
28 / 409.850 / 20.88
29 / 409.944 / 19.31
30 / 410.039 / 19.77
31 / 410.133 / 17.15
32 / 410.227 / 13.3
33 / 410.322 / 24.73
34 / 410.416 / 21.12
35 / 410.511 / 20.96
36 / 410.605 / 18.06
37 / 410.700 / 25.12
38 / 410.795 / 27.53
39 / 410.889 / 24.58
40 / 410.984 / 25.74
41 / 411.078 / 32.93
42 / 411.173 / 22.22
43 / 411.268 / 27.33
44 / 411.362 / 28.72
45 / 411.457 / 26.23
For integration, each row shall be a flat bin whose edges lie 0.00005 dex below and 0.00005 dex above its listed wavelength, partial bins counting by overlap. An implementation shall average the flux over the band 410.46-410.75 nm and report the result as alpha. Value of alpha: 21.4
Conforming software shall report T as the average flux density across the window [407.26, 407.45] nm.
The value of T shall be 28.1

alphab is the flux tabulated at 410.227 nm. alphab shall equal 13.3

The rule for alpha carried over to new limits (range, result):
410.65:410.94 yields 25.6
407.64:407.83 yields 28.3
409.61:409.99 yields 21.8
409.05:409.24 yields 23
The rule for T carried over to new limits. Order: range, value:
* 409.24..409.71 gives 25.5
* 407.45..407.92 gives 27.5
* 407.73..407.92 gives 27.6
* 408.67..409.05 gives 27.7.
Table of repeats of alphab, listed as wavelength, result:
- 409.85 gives 20.88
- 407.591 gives 26.39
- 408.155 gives 29.13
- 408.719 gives 27.33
